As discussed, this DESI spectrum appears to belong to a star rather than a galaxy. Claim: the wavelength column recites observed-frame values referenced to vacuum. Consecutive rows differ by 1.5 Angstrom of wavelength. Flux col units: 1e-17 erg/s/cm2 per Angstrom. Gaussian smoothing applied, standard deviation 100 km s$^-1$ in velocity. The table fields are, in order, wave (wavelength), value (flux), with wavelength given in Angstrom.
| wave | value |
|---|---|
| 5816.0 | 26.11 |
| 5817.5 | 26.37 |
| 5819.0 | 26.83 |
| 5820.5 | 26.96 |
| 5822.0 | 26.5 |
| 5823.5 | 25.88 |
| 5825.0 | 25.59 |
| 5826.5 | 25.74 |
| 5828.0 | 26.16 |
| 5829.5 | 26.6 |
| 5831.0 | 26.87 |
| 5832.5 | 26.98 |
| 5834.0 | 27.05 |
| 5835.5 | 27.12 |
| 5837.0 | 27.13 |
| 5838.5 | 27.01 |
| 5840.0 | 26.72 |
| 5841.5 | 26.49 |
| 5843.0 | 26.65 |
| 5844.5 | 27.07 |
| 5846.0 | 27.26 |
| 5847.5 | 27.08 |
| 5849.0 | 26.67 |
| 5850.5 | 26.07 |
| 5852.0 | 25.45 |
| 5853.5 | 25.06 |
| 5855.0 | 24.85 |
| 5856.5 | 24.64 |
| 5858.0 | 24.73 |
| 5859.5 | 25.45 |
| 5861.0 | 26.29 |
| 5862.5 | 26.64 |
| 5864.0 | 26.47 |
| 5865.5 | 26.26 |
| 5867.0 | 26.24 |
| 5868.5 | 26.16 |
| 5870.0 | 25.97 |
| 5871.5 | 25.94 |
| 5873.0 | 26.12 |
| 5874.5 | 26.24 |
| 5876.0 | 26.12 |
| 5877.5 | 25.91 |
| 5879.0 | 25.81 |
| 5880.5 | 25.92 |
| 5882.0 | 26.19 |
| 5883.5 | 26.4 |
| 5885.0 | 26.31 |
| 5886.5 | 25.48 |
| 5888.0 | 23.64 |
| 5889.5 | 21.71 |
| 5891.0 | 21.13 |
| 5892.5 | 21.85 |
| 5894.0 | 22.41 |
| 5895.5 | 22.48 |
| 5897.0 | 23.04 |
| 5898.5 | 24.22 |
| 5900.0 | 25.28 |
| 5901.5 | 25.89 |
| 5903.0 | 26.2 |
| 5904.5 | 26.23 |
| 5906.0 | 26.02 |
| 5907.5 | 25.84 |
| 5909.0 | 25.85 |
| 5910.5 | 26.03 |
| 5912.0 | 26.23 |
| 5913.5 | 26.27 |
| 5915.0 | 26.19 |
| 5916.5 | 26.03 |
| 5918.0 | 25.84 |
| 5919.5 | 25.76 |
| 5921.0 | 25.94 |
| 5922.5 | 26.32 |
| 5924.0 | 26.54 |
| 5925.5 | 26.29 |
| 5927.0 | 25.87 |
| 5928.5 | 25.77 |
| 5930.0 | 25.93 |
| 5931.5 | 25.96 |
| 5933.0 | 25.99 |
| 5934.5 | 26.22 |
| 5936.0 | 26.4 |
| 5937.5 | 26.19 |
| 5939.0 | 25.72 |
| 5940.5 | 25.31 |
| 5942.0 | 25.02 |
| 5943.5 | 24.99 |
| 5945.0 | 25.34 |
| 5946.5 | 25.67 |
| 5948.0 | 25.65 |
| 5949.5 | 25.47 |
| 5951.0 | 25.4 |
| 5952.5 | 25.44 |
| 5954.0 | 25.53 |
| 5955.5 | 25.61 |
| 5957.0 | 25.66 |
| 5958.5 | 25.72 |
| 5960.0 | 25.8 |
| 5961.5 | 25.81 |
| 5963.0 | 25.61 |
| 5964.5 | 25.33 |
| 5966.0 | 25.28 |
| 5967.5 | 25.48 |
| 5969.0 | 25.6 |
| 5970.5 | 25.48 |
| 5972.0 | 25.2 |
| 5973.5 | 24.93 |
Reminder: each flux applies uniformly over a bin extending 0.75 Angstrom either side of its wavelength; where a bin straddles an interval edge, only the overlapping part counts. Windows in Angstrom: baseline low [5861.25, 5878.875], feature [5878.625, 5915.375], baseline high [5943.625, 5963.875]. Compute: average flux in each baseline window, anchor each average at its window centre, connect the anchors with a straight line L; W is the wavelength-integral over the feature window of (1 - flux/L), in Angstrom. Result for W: 1.6 Angstrom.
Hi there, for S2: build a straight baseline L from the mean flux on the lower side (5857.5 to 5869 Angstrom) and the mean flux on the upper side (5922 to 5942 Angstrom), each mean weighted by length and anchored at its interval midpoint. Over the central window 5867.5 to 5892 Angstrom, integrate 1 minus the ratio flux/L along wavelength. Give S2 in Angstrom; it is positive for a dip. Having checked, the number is 0.71 Angstrom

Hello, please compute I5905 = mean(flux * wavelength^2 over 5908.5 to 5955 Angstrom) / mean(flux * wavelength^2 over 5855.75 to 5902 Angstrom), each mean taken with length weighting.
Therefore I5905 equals 1.05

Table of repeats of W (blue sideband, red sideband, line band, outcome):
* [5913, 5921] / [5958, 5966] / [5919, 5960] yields 0.1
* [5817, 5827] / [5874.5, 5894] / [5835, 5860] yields -0.6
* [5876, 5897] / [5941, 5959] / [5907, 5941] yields -1.4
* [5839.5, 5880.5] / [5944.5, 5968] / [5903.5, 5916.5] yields -0.1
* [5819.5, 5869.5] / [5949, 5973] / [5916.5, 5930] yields -0.1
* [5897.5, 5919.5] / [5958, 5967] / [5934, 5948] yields 0.0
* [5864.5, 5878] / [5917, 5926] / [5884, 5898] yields 1.6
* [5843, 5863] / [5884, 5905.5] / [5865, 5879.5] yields -0.6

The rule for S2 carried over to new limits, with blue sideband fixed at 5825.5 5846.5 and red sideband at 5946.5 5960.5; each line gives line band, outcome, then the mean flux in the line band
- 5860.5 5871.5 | 0.1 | 26.3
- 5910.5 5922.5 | 0.0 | 26.1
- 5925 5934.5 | -0.1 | 26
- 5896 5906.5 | 0.4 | 25.2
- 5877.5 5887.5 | 0.1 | 26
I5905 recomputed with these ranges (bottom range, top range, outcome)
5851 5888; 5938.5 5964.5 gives 1.02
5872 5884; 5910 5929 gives 1.01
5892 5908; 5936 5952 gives 1.06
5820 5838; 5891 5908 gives 0.94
